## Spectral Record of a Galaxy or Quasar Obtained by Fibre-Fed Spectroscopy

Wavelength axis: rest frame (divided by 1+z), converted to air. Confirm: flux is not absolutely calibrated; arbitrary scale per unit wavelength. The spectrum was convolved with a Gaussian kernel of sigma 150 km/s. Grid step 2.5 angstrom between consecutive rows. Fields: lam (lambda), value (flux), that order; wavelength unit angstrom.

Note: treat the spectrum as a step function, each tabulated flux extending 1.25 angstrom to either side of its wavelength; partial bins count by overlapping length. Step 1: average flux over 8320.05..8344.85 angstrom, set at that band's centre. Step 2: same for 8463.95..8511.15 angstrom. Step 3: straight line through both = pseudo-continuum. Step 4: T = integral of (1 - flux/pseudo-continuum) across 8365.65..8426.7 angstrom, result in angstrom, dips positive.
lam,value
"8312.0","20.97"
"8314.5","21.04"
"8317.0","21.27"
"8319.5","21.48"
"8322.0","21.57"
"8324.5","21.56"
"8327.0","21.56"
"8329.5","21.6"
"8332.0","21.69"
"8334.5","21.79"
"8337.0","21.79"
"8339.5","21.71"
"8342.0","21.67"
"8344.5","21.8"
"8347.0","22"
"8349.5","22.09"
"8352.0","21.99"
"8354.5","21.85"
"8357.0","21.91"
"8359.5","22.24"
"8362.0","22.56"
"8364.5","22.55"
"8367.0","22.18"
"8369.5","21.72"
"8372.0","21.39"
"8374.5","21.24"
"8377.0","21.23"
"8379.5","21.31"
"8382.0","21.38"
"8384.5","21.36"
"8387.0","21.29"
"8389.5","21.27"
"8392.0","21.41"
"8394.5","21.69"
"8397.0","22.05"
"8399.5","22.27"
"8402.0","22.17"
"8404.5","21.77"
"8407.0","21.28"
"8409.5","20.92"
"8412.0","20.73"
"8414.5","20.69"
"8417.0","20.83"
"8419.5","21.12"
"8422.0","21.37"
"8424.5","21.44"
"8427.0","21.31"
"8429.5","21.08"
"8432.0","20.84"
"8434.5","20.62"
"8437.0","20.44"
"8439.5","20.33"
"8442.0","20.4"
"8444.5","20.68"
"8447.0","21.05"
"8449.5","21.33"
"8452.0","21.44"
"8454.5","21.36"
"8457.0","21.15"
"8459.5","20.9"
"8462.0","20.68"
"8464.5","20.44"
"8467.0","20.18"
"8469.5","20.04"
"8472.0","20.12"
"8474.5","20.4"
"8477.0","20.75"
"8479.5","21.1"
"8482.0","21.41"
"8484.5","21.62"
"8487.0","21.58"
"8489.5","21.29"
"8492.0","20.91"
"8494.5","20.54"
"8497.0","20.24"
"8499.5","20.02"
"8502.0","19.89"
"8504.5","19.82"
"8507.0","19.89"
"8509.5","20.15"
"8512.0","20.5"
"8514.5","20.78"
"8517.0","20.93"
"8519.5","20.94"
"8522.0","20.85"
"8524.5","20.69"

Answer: -0.6 angstrom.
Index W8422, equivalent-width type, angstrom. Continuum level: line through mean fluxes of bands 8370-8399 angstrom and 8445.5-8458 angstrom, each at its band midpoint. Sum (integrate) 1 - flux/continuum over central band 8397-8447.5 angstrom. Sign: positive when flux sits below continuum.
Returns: 0.6 angstrom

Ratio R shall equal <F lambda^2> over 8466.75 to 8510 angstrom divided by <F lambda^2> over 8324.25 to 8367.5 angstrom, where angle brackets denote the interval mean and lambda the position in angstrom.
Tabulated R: 1.0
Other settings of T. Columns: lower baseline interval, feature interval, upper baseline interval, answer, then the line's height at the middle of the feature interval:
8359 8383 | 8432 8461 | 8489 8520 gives 0.2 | 21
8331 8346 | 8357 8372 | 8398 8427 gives -0.4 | 21.6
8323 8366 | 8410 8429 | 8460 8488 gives 0.2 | 21.2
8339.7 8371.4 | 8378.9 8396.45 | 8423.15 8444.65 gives 0.1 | 21.5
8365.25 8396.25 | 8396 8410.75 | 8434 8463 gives -0.3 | 21.3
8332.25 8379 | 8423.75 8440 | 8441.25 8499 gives 0.2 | 21.2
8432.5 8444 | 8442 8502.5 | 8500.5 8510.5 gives -1.8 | 20.2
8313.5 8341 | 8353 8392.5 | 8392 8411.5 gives -0.1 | 21.6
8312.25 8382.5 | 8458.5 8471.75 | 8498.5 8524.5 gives 0.2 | 20.8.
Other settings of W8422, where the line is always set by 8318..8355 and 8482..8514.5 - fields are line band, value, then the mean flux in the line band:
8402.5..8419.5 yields 0.09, 21.1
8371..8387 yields 0.09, 21.3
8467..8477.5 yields 0.25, 20.3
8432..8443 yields 0.27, 20.5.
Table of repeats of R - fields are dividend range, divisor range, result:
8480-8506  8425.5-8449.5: 1.01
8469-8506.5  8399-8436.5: 0.99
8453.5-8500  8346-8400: 0.98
